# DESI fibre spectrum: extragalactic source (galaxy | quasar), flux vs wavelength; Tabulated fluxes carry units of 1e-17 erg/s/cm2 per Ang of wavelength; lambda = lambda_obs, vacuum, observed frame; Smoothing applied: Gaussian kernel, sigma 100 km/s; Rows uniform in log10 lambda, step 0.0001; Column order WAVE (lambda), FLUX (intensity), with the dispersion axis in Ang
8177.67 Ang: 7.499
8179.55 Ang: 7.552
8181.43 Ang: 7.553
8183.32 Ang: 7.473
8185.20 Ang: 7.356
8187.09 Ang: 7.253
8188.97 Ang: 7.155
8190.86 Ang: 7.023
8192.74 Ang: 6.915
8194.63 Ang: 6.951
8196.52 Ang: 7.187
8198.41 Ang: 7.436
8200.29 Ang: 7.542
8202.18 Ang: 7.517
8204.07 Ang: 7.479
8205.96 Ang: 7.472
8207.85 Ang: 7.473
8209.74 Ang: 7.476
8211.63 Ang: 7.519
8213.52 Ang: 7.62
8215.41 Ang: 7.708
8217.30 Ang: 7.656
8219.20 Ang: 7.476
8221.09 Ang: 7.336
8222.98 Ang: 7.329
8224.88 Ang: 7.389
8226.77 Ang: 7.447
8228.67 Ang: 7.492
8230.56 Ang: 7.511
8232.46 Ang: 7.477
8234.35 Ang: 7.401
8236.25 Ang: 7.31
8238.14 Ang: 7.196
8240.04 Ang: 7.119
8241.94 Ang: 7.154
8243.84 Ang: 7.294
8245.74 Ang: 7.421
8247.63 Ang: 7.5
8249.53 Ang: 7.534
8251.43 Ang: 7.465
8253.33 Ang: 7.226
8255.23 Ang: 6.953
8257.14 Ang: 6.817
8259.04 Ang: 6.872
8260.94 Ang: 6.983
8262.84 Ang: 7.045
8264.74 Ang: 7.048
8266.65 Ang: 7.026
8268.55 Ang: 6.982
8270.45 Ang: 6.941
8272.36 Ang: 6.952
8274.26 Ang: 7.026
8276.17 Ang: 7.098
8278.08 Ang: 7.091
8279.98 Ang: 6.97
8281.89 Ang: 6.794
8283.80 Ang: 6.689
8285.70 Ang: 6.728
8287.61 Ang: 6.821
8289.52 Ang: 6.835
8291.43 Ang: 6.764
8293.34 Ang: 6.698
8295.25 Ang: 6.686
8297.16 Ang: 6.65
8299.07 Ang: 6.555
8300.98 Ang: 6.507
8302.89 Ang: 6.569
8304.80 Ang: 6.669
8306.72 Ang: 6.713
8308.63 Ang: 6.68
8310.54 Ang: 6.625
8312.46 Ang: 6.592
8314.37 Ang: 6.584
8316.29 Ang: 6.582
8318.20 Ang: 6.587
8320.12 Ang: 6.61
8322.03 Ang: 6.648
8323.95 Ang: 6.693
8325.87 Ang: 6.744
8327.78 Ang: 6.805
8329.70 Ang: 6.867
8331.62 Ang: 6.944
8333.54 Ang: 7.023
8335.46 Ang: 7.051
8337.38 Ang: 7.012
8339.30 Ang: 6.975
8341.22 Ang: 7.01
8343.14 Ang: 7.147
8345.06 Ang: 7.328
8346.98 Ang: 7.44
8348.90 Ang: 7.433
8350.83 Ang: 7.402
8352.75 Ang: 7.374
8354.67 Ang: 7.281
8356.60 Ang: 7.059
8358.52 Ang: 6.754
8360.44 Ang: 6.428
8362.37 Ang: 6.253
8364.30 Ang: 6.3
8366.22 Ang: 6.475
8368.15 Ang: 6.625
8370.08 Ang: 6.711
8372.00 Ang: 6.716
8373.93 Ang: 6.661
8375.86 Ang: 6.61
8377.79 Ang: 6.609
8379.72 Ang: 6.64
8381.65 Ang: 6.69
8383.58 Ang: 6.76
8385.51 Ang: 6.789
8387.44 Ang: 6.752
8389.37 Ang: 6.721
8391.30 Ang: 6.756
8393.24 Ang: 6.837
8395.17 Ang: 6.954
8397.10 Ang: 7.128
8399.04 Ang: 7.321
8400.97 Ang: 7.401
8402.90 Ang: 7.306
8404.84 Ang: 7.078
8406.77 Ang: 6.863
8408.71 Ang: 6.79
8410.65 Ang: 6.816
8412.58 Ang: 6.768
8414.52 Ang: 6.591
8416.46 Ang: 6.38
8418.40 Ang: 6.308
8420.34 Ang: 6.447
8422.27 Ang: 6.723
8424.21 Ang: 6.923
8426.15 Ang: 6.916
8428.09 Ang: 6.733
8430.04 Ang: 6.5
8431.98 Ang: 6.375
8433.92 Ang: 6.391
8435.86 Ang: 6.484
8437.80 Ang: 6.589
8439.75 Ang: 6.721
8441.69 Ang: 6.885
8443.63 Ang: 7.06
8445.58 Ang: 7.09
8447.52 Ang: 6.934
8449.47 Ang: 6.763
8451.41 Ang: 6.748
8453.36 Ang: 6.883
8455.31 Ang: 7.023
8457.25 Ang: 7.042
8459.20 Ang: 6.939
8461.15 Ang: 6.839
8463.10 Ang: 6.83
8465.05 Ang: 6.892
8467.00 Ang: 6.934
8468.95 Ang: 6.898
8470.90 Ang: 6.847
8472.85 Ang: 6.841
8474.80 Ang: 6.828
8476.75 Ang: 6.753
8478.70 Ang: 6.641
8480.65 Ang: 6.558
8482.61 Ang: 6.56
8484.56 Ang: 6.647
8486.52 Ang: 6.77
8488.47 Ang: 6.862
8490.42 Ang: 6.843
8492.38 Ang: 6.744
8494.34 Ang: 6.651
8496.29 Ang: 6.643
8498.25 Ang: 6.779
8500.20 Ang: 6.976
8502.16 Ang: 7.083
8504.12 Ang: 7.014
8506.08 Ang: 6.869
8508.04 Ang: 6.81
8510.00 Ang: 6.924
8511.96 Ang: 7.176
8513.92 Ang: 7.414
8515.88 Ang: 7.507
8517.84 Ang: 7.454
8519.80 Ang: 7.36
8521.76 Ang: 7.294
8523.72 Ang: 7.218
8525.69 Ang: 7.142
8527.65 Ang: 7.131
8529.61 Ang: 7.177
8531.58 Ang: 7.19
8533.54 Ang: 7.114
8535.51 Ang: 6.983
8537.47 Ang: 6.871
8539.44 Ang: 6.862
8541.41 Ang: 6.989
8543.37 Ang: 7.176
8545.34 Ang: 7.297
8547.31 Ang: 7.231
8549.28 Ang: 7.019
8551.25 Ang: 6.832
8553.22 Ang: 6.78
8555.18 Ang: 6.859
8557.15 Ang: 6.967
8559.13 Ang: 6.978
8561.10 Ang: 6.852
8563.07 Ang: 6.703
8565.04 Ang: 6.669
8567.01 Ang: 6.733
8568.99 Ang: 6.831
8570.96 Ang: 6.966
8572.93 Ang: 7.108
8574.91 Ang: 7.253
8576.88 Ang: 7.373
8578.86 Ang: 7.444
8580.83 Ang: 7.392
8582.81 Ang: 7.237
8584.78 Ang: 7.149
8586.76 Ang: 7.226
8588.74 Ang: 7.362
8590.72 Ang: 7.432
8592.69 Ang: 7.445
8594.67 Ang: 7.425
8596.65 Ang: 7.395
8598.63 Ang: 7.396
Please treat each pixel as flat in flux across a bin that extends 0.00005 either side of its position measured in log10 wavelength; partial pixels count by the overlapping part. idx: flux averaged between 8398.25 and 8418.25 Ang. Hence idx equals 6.9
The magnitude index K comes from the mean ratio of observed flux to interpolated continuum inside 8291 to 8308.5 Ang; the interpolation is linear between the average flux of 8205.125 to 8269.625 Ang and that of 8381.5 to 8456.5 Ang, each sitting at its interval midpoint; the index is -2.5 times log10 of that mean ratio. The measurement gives 0.08 mag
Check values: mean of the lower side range 7.31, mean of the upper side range 6.8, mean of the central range 6.64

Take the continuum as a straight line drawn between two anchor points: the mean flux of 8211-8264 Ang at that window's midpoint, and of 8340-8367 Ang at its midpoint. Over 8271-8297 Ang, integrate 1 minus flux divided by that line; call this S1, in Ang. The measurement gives 1.2 Ang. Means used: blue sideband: 7.33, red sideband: 6.98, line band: 6.85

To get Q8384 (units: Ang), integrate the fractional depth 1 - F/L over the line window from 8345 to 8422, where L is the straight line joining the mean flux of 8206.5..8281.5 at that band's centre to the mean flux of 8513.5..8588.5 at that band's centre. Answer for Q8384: 3.8 Ang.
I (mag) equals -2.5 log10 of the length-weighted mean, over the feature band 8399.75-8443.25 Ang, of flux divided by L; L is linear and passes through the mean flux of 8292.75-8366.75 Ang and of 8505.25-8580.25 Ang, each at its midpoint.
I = 0.030 mag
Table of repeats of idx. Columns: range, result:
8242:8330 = 6.87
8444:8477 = 6.89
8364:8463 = 6.78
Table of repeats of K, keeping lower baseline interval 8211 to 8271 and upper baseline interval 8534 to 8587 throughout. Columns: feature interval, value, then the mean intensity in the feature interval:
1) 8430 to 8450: 0.064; 6.72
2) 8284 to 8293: 0.074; 6.77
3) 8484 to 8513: 0.035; 6.86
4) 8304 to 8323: 0.095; 6.63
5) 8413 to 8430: 0.082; 6.62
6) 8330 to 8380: 0.046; 6.9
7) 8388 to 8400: 0.034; 6.94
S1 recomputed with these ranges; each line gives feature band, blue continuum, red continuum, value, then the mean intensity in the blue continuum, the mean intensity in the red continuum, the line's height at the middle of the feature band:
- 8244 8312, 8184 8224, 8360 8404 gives 2.0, 7.38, 6.76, 7.12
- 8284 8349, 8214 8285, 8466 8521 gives 3.0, 7.21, 6.91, 7.13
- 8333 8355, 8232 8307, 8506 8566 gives -0.6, 6.99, 7.06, 7.01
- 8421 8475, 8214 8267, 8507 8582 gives 2.6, 7.3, 7.08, 7.15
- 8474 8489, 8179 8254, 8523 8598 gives 1.0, 7.38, 7.1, 7.17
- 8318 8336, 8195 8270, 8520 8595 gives 1.1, 7.32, 7.1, 7.26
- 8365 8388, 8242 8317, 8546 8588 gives 0.9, 6.9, 7.03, 6.94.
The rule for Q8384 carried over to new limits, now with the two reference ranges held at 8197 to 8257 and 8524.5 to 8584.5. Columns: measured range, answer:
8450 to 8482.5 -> 1.39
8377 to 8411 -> 1.49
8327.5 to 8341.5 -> 0.62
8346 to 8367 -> 0.96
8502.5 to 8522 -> -0.24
